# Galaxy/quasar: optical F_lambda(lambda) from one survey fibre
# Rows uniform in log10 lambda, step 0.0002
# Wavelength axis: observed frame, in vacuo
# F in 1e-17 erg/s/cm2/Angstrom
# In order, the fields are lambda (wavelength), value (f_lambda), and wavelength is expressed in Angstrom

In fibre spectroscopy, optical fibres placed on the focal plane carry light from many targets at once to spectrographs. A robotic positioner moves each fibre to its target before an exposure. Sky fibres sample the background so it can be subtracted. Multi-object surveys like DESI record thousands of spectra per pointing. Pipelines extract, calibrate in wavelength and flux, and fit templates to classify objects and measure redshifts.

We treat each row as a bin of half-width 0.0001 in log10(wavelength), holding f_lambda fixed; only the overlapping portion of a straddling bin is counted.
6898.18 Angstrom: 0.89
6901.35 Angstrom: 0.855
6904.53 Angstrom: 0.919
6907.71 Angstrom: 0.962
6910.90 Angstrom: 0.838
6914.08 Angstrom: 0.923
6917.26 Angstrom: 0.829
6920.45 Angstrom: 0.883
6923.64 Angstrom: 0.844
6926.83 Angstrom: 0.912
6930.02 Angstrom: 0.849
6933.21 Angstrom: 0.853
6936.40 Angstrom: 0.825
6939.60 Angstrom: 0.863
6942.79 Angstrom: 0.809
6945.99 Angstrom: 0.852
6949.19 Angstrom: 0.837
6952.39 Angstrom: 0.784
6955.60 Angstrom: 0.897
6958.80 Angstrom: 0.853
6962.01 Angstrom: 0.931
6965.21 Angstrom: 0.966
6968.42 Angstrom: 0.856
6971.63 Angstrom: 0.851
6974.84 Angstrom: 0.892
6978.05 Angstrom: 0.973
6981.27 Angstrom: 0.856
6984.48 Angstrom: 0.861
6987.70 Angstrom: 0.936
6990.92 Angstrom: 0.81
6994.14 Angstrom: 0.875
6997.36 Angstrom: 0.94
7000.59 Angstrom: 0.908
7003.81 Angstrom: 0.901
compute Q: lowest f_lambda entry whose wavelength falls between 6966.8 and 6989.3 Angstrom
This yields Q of 0.851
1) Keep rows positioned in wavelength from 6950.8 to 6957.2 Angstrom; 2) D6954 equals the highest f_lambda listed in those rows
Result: 0.897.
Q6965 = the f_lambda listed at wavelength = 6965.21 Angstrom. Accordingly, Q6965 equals 0.966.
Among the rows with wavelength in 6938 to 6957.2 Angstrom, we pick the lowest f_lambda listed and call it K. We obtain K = 0.784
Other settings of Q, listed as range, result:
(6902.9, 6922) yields 0.829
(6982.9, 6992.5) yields 0.81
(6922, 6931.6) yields 0.844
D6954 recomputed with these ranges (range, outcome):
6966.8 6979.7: 0.973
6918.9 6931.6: 0.912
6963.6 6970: 0.966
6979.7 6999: 0.94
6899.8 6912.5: 0.962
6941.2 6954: 0.852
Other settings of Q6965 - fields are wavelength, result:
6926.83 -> 0.912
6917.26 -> 0.829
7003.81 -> 0.901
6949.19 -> 0.837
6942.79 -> 0.809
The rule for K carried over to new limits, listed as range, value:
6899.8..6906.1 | 0.855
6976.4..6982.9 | 0.856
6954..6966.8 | 0.853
